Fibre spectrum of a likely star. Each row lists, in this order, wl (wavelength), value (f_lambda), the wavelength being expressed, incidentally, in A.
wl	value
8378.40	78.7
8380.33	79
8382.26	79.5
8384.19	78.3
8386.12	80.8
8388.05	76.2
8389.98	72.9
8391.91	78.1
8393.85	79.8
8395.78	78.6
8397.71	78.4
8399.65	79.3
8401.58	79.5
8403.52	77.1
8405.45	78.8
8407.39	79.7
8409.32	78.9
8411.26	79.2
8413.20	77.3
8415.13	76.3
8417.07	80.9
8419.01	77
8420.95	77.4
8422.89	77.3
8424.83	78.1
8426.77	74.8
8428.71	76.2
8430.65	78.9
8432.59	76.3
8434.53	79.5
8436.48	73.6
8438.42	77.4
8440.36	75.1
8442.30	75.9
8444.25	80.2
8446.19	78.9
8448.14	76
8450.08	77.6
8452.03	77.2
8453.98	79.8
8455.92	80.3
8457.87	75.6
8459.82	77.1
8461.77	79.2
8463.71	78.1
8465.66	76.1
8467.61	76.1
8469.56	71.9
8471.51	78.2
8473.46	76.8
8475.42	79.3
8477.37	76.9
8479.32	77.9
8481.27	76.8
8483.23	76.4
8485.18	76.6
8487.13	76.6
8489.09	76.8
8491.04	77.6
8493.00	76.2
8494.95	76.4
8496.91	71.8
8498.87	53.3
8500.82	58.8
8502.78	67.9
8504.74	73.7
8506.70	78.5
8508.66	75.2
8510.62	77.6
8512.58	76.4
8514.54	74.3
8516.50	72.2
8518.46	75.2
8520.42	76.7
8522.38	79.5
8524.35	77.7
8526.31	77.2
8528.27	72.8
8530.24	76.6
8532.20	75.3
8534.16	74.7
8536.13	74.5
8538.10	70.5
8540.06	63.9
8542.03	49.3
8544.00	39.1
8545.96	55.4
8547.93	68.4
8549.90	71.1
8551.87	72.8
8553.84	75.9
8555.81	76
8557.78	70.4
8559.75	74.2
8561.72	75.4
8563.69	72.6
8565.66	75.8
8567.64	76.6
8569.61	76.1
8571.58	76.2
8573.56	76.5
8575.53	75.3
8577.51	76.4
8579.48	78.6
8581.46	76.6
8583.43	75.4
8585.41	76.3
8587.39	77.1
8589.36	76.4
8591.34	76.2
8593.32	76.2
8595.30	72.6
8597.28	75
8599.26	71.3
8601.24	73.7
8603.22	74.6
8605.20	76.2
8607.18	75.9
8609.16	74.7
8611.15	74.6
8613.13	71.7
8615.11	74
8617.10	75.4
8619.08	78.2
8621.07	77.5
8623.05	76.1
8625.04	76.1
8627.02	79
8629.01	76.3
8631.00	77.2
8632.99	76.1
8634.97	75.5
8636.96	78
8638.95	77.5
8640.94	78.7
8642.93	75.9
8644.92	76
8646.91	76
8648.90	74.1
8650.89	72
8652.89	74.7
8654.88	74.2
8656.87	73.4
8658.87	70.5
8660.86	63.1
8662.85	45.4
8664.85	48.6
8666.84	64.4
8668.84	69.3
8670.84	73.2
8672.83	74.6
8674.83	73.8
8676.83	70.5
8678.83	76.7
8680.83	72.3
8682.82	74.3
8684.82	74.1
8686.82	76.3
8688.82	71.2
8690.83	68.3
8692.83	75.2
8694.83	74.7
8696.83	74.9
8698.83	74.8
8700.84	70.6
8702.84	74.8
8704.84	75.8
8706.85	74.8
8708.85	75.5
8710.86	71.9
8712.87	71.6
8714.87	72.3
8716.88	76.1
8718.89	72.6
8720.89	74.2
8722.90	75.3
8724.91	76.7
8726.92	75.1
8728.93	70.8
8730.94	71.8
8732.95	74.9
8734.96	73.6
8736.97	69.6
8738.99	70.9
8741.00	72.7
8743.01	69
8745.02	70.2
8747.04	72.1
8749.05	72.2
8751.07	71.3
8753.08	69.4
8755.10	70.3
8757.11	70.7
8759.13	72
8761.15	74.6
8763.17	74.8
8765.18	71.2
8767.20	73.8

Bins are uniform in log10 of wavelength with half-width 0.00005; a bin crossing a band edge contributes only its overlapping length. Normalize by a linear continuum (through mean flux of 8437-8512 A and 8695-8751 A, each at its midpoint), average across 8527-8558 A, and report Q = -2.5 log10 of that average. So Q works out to 0.106 mag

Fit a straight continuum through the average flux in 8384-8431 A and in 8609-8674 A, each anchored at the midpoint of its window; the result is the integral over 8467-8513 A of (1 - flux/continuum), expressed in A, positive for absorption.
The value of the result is 1.1 A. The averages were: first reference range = 78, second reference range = 72.8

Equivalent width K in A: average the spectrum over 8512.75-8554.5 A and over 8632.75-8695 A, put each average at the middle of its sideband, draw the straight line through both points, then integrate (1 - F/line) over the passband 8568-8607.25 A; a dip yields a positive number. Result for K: -2.7 A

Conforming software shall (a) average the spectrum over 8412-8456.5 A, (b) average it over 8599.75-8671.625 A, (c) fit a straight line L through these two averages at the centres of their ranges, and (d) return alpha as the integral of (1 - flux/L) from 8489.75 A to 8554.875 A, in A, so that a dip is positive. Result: 4.0 A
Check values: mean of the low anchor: 77.5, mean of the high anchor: 73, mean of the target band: 70.8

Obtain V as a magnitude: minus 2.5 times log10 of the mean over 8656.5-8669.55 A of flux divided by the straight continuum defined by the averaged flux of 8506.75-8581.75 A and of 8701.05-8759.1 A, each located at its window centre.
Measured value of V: 0.18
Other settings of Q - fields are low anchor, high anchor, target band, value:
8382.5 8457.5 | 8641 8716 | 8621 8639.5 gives -0.06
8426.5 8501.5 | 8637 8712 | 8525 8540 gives 0.01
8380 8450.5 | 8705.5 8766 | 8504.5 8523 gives 0.00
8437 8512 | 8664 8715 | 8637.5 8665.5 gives 0.04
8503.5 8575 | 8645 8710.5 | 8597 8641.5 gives -0.06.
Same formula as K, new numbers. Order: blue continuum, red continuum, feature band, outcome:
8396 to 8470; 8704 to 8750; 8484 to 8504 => 1.4 A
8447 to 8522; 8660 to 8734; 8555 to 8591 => -0.9 A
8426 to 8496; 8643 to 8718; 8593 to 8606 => -0.1 A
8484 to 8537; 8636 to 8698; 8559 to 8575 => -0.5 A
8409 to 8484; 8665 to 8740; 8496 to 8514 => 1.4 A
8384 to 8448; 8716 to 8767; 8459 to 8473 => 0.0 A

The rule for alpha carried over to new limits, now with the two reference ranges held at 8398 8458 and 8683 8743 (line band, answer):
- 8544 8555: 1.41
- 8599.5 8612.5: 0.07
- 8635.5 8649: -0.40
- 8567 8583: -0.21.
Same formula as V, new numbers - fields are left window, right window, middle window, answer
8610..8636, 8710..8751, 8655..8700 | 0.06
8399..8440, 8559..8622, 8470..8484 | 0.00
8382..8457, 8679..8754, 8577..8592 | -0.02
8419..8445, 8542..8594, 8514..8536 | -0.03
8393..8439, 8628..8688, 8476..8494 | -0.01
